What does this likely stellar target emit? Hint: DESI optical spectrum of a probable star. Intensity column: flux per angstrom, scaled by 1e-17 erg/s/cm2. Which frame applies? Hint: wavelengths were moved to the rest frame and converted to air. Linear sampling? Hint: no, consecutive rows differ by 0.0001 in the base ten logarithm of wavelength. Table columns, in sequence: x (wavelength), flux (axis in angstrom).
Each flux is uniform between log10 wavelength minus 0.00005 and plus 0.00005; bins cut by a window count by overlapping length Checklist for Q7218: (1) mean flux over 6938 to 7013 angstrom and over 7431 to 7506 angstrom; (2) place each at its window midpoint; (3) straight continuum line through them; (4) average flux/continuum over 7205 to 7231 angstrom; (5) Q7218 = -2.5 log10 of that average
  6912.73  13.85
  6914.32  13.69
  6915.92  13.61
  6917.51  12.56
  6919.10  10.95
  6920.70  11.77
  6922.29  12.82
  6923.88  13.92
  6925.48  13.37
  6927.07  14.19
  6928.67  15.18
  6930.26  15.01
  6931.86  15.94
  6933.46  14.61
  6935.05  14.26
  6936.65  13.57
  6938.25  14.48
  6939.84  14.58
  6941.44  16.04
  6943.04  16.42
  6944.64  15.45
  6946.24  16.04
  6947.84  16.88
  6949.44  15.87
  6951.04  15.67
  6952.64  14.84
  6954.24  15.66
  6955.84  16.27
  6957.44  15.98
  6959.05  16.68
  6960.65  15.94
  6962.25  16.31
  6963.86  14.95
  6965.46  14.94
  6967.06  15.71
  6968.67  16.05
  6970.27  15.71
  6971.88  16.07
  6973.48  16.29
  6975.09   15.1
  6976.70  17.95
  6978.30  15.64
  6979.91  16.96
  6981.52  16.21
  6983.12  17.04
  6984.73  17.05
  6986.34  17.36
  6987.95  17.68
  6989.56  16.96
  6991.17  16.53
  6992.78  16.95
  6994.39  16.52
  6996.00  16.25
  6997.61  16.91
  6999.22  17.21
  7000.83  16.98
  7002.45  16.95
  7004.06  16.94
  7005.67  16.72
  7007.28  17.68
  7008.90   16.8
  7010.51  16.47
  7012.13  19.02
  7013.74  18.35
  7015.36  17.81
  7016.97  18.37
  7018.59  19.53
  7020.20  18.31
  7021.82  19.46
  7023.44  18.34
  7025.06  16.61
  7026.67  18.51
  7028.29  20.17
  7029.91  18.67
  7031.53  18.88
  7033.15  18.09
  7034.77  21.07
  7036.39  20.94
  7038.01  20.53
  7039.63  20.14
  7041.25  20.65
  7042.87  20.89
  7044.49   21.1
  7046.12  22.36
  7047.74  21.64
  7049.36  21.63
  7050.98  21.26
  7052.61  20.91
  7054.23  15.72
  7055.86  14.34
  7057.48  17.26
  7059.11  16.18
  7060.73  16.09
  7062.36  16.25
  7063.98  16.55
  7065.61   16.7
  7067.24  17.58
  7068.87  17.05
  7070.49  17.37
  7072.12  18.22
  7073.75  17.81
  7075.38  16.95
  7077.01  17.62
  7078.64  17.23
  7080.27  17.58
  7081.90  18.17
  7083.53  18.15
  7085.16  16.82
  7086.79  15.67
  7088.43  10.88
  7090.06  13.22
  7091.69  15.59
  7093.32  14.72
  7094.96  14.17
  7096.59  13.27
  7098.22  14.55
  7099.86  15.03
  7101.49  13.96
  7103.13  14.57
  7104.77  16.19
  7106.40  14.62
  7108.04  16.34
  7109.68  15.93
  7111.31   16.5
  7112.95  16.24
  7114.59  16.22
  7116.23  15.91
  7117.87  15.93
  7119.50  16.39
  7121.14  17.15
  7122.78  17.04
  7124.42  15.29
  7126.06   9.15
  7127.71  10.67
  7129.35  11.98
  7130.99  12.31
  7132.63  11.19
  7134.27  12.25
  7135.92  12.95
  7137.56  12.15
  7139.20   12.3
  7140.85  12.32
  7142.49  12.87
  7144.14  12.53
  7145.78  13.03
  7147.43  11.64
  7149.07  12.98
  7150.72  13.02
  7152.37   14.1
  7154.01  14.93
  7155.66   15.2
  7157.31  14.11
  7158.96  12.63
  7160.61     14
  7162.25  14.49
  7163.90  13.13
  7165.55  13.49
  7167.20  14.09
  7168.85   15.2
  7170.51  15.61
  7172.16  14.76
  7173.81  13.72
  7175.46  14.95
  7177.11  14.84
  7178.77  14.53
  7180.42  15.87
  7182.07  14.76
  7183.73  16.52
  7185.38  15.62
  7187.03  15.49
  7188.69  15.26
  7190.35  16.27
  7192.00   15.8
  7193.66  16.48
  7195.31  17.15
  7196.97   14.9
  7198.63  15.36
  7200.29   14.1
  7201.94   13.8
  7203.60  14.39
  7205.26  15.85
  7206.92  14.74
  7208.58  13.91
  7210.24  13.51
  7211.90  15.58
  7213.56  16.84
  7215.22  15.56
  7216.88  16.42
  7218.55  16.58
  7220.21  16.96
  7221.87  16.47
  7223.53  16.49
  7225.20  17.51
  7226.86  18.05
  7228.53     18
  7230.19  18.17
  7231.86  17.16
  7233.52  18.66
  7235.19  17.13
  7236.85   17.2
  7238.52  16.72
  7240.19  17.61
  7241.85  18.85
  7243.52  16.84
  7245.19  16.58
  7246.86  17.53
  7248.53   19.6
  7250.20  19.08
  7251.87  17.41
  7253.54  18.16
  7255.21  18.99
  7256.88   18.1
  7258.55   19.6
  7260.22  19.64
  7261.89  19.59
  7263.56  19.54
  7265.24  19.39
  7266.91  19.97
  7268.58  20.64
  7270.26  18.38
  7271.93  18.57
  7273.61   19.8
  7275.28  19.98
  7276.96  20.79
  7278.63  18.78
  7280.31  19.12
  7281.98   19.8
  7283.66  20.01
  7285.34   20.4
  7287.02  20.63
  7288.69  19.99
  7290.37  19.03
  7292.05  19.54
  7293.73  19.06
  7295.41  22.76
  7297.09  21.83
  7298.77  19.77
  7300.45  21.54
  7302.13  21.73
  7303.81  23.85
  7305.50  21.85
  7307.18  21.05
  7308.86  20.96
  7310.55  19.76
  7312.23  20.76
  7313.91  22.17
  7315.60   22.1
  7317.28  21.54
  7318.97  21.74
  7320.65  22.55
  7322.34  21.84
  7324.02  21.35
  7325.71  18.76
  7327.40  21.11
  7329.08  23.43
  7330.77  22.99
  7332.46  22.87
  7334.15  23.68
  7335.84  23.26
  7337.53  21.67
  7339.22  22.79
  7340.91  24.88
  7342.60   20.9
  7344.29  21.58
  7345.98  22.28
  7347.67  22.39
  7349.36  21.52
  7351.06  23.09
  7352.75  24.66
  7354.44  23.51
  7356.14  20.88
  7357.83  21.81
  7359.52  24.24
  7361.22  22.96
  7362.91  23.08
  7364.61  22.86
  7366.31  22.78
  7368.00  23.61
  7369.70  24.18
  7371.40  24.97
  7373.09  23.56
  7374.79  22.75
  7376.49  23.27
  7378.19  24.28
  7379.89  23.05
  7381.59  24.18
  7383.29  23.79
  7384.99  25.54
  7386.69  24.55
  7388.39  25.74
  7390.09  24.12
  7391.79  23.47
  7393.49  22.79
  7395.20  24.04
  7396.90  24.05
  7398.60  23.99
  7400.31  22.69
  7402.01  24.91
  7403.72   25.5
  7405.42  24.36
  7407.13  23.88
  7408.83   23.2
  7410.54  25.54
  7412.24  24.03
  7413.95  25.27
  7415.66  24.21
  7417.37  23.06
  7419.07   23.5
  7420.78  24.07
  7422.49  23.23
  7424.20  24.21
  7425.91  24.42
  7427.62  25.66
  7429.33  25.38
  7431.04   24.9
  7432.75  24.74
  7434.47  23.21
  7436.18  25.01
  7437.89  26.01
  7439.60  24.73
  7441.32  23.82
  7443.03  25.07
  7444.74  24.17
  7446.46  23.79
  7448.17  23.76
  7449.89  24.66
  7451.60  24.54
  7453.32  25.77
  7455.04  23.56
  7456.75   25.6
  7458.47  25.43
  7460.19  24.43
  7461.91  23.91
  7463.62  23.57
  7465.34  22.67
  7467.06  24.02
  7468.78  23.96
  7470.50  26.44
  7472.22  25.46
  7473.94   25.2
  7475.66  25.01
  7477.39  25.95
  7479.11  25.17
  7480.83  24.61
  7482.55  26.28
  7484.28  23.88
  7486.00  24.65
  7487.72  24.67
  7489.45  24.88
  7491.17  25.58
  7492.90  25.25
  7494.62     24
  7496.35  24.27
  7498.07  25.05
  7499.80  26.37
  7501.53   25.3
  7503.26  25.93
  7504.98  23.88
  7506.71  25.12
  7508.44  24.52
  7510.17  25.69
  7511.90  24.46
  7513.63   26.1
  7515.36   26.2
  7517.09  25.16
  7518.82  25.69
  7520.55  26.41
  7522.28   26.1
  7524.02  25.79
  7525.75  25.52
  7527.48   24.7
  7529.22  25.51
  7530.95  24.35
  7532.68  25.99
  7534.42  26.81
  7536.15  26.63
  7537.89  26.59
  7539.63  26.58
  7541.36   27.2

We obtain 0.25 mag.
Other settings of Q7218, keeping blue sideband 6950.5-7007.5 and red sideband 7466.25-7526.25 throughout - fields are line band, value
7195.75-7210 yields 0.35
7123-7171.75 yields 0.42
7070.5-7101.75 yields 0.15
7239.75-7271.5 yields 0.13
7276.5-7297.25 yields 0.08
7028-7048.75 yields -0.17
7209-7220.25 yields 0.28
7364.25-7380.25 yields -0.02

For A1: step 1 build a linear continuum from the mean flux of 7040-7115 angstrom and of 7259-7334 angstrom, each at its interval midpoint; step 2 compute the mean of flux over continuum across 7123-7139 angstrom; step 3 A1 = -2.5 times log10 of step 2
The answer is 0.41 mag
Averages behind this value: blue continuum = 16.9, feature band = 12.2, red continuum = 20.7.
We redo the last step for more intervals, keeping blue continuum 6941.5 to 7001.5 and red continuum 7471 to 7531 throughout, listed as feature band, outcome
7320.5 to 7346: 0.01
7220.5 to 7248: 0.19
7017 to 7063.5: -0.10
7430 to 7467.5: 0.00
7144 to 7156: 0.40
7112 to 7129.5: 0.26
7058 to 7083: 0.05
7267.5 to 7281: 0.10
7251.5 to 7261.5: 0.13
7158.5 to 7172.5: 0.35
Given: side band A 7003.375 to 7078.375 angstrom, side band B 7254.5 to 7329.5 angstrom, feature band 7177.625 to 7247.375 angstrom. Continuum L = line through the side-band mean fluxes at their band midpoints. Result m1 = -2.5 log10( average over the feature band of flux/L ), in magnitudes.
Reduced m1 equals 0.220 mag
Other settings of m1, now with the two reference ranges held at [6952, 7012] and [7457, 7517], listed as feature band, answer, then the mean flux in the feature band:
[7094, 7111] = 0.234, 14.9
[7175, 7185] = 0.282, 15.3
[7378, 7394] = -0.043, 24.2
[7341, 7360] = 0.007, 22.5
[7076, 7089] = 0.096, 16.6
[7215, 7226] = 0.227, 16.6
